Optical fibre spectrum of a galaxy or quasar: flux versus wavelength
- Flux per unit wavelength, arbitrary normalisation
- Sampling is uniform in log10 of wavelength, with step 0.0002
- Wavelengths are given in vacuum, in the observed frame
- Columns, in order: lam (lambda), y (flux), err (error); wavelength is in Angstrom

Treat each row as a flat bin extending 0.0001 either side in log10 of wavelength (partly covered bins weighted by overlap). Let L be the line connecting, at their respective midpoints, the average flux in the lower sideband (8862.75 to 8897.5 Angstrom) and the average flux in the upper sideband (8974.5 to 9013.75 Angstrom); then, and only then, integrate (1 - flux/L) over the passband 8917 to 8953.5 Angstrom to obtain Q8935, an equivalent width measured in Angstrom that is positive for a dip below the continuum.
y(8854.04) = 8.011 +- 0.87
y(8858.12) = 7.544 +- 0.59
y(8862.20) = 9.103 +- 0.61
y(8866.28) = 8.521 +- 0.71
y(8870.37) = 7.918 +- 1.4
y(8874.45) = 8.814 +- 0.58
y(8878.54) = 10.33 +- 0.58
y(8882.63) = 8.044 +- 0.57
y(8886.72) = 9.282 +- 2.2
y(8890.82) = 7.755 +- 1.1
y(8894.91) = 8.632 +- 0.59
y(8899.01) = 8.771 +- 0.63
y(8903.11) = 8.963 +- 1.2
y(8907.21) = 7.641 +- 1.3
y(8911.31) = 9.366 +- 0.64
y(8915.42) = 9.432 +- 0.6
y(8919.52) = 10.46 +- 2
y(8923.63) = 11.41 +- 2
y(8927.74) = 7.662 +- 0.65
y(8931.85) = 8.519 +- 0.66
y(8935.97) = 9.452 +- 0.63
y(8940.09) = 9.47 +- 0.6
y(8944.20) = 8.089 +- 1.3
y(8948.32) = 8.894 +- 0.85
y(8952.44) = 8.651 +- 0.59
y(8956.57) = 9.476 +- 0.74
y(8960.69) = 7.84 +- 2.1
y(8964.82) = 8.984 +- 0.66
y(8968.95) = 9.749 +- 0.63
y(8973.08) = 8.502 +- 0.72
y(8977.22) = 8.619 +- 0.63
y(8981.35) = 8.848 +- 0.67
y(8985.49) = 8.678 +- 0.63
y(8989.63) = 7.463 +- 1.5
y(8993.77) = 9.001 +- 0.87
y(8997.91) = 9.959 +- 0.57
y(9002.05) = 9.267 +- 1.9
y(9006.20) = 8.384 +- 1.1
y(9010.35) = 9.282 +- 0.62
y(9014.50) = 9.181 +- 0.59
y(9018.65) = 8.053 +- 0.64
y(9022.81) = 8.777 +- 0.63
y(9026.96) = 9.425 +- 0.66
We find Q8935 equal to -1.8 Angstrom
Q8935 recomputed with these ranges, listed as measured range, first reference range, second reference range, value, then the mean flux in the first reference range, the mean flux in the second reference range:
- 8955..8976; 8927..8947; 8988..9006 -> -0.2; 8.71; 8.9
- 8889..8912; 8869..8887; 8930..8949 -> 1.0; 8.88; 8.89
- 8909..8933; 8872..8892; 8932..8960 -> -1.6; 8.87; 8.91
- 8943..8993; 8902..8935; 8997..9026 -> 2.2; 9.2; 8.96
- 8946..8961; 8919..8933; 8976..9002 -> 0.6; 9.47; 8.81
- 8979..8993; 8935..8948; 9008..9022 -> 0.8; 8.95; 8.82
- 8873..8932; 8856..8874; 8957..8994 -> -4.1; 8.32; 8.65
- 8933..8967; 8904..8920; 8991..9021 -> 0.7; 9.09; 8.98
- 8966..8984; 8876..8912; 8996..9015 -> 0.3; 8.73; 9.21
